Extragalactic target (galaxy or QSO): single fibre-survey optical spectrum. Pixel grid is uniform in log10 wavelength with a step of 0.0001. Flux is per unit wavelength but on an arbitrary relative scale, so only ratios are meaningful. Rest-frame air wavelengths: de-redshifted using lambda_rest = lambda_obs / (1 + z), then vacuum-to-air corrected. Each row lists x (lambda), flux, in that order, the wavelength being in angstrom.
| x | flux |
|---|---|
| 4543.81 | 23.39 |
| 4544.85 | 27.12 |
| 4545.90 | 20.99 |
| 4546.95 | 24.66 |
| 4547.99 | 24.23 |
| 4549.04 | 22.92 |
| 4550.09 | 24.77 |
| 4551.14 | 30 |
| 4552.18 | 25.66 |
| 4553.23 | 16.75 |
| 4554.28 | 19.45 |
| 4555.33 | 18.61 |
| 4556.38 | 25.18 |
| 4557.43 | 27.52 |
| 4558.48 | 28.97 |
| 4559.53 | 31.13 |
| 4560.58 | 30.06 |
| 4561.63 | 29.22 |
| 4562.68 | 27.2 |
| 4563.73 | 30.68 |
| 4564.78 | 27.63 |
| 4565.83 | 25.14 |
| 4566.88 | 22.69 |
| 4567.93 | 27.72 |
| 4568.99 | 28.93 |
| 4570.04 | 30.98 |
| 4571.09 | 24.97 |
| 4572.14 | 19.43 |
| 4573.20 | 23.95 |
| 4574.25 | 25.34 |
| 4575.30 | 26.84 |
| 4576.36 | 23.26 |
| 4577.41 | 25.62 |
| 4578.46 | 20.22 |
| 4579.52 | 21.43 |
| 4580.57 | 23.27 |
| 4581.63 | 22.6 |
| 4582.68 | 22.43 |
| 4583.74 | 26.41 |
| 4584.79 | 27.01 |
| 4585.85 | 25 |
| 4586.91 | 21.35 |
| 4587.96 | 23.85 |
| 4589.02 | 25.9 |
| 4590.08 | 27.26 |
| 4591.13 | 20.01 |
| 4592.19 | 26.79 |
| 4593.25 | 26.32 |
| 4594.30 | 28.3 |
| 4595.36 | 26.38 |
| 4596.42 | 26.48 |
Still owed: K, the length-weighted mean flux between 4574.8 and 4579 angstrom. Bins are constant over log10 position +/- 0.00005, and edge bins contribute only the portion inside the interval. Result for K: 23.9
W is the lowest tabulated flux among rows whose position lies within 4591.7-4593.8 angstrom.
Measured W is 26.32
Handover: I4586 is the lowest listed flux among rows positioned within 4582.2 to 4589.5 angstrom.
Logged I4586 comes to 21.35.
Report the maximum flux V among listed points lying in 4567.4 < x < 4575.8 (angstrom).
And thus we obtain 30.98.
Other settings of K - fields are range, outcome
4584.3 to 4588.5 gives 24.3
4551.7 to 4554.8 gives 20.5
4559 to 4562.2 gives 30.1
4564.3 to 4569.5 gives 26.4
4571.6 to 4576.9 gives 23.8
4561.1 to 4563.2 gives 28.2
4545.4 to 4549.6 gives 23.2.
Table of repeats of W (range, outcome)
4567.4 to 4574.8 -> 19.43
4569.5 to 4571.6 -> 24.97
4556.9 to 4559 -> 27.52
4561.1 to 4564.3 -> 27.2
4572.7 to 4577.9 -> 23.26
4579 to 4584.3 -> 21.43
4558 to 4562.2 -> 28.97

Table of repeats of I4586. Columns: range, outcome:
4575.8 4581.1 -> 20.22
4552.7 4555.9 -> 16.75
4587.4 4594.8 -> 20.01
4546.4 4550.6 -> 22.92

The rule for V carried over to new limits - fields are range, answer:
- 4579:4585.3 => 27.01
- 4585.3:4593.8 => 27.26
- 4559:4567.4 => 31.13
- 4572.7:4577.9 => 26.84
